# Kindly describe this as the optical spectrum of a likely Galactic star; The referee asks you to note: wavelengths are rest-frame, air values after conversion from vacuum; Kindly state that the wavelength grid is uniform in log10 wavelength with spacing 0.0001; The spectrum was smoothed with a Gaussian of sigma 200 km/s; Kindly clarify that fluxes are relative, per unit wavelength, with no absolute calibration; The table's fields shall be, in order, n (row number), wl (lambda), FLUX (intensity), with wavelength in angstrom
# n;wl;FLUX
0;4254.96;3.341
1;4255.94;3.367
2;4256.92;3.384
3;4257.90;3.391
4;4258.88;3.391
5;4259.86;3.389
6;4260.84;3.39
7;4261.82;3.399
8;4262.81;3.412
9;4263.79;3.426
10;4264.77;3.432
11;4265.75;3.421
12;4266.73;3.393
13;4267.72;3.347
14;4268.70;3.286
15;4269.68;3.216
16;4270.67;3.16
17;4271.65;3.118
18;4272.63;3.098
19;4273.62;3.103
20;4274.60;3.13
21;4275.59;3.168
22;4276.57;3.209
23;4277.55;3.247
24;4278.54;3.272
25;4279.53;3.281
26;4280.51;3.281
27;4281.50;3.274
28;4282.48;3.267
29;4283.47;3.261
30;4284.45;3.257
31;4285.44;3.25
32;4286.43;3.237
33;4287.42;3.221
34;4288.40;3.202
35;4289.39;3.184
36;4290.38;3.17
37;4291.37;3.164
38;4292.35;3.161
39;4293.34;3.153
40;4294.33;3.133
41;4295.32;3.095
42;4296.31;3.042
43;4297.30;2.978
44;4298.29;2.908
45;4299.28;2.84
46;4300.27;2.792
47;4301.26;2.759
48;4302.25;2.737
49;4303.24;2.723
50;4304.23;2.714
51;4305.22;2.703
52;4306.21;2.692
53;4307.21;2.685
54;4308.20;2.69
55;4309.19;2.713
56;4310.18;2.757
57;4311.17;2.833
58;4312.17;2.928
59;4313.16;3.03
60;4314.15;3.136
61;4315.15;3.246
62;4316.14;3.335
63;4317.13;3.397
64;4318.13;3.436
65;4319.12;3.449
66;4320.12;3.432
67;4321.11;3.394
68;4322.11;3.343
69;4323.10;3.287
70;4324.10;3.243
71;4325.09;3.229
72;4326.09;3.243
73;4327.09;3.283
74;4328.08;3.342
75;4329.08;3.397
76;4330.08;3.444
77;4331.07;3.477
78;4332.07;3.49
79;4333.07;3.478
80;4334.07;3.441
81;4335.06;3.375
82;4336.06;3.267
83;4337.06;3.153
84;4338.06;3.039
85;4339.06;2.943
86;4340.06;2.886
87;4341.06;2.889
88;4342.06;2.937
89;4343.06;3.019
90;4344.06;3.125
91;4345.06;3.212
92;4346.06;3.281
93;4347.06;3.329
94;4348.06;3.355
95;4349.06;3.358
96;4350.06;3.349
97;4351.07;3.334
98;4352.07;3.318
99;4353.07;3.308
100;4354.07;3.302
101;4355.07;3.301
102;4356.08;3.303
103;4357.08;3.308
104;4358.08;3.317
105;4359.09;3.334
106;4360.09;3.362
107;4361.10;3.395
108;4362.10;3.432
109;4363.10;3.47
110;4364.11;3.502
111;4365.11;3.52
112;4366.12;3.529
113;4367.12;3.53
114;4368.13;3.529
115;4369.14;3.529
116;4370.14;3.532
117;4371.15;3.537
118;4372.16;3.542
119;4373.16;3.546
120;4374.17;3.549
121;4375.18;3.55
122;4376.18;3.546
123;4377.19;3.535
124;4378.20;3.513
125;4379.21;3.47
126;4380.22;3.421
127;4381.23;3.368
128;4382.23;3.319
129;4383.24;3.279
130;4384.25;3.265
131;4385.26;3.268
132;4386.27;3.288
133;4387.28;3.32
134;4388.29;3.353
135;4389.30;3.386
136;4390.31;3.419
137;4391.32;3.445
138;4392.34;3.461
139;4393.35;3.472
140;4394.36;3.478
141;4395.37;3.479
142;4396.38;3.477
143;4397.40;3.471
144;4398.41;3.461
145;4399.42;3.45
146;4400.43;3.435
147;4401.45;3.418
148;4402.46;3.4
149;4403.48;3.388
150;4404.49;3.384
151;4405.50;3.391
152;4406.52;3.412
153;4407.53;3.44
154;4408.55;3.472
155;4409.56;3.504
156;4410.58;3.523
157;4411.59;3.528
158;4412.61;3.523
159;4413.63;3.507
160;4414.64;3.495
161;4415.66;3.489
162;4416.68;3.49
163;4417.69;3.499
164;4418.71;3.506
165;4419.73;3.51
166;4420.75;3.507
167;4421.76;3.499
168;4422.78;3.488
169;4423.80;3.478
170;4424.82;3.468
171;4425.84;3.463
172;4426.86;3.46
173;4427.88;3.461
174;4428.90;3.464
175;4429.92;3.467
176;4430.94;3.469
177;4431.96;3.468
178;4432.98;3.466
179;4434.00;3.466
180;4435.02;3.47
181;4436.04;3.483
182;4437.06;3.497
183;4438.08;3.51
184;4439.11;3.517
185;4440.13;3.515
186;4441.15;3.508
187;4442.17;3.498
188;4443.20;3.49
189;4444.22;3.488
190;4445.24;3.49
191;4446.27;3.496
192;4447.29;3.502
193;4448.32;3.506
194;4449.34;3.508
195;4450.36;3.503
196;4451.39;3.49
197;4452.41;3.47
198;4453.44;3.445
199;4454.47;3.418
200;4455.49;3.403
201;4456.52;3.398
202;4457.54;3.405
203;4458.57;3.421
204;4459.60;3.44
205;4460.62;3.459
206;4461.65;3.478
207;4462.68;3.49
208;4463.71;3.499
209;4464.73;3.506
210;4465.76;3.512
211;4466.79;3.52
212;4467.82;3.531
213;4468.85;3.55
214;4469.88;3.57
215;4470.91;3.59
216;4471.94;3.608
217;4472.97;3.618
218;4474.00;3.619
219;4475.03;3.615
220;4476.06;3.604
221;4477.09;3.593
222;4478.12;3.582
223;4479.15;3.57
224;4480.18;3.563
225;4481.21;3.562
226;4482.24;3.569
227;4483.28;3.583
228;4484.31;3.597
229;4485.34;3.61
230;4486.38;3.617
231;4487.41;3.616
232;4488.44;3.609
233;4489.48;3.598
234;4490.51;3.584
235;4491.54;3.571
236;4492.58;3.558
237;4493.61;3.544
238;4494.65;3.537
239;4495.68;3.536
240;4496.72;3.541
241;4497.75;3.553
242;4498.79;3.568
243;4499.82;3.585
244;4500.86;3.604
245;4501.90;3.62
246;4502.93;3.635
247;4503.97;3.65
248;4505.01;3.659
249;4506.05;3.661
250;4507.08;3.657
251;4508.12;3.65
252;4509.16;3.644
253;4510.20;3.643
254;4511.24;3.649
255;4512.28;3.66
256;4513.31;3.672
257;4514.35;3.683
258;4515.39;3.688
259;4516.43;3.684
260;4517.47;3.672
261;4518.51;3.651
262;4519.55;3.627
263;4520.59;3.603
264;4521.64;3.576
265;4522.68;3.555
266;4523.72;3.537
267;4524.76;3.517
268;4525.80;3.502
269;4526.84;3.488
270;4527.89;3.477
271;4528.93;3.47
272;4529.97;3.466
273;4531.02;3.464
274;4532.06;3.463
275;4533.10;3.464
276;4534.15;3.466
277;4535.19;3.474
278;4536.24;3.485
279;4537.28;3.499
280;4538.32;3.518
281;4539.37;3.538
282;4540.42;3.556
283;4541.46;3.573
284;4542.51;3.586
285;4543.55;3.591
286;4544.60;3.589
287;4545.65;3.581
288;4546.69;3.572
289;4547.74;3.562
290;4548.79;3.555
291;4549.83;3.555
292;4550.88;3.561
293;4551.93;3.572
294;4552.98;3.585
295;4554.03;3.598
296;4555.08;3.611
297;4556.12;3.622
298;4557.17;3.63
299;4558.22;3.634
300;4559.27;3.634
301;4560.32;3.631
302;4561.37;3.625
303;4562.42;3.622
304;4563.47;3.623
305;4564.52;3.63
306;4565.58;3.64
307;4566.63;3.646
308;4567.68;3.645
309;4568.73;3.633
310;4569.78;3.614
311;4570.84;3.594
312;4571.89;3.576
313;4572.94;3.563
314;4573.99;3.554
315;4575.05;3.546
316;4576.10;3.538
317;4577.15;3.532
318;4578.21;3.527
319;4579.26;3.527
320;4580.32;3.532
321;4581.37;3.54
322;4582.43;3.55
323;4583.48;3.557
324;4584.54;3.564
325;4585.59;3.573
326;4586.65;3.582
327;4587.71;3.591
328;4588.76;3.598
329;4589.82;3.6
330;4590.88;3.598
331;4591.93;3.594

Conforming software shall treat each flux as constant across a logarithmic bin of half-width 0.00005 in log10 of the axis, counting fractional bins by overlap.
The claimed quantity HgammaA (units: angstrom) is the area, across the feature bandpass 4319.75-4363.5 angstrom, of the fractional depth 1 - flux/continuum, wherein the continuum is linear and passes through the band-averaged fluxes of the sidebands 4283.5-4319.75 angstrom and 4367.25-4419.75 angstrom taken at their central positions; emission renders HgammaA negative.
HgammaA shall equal -1.0 angstrom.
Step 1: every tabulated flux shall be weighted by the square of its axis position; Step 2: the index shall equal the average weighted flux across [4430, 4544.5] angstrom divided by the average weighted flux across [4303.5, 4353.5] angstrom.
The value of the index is 1.20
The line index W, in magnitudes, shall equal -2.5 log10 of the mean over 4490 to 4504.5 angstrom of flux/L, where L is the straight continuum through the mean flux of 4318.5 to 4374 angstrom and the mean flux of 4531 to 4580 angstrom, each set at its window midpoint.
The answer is -0.022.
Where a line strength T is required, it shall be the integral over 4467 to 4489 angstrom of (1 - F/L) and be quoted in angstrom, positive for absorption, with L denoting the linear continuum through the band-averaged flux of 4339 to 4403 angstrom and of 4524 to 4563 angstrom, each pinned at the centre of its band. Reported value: -0.7 angstrom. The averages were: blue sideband 3.37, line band 3.59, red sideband 3.55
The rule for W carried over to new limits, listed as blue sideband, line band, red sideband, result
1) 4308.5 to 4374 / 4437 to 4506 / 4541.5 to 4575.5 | -0.02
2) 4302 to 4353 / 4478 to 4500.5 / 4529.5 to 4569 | -0.04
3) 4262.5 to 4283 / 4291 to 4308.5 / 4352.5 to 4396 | 0.15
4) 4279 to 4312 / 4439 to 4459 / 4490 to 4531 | -0.02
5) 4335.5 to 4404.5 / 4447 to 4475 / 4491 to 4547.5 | 0.00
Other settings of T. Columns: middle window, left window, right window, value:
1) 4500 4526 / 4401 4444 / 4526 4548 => -0.9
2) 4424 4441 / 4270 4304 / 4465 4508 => -0.1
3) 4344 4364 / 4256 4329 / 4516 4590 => -0.5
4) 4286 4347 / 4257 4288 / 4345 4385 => 4.2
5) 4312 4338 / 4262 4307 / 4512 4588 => -1.0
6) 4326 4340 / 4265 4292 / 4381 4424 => 0.1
